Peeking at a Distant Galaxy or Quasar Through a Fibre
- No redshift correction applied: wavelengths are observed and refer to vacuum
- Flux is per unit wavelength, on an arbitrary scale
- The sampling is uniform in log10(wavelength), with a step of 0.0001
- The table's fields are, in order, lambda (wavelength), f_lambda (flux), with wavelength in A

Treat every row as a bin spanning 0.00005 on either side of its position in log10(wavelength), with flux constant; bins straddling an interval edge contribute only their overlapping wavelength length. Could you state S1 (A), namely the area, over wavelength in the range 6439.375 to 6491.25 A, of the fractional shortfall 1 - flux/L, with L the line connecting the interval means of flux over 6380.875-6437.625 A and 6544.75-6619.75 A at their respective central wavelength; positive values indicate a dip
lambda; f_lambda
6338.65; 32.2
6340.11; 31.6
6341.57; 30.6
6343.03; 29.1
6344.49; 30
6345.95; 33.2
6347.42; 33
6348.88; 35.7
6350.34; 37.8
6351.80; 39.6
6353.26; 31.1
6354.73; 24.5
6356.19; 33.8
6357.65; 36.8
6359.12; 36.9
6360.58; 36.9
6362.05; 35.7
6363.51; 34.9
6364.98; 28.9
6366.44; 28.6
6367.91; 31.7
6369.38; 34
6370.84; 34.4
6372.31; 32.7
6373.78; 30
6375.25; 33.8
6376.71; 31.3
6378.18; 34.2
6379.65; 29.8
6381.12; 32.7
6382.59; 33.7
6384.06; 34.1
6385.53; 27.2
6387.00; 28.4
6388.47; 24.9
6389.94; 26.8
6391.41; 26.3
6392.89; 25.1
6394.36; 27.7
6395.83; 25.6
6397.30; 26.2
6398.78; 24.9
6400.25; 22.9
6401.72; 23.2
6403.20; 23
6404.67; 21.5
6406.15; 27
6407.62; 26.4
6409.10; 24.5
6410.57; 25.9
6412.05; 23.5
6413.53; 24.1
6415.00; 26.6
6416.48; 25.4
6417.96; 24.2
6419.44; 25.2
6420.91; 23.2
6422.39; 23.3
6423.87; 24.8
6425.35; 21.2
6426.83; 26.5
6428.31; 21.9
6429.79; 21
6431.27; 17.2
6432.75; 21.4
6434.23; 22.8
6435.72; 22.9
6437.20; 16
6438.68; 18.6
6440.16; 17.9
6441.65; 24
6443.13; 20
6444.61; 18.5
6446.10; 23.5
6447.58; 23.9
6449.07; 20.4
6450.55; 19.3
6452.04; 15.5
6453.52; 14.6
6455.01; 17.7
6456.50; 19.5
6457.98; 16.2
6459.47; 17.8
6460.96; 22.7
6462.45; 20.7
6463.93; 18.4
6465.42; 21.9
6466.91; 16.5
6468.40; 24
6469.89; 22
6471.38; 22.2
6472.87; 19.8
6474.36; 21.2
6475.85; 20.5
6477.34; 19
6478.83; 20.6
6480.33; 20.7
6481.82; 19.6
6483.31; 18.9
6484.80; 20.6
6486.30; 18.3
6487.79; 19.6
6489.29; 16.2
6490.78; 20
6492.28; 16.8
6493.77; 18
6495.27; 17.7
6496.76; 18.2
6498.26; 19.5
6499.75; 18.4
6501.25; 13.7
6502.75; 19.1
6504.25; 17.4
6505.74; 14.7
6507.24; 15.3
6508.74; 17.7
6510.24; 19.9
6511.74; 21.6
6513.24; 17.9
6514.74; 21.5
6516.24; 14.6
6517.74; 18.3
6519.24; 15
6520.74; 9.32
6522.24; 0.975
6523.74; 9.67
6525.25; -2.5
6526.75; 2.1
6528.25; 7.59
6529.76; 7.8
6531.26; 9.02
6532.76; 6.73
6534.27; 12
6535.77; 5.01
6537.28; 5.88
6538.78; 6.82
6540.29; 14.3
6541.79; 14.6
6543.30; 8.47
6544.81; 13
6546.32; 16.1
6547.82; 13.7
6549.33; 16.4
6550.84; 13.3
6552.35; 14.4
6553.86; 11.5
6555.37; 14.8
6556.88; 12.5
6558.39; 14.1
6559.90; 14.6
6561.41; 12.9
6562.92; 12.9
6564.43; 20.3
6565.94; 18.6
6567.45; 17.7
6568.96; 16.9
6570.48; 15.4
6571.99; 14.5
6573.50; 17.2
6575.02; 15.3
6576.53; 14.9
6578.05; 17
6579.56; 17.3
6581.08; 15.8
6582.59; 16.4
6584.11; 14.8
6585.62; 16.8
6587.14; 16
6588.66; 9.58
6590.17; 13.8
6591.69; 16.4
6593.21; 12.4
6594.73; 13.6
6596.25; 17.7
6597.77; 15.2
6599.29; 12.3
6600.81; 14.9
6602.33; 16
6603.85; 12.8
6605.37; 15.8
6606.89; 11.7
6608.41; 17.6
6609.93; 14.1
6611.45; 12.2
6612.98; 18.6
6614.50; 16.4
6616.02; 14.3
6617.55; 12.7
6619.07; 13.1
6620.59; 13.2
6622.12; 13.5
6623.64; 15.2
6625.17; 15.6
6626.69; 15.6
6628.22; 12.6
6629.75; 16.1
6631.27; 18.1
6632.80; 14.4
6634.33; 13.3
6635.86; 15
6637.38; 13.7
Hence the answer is 4.4 A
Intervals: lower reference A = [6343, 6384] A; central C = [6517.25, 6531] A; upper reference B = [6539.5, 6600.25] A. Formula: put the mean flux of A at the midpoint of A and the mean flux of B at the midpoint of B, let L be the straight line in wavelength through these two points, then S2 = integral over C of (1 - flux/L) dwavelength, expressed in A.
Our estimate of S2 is 8.4 A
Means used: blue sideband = 33.1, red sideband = 14.8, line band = 7.43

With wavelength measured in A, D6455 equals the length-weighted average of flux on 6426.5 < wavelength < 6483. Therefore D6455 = 20.1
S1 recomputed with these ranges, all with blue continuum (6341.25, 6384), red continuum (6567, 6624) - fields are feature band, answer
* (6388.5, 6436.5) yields 8.2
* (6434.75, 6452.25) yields 4.3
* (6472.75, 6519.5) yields 8.6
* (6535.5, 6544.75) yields 4.6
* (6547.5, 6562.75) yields 3.6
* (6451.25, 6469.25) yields 4.7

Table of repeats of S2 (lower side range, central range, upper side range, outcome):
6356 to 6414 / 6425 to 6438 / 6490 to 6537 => 1.3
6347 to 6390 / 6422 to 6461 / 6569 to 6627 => 9.7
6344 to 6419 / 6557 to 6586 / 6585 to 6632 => 2.0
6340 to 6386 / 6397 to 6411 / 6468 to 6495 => 1.9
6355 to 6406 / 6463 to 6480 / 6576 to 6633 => 2.3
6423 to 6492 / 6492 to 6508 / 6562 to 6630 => 1.2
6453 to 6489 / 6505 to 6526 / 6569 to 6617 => 4.9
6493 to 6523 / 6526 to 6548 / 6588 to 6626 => 8.9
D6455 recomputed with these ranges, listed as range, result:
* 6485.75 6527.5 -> 15.3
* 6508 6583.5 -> 13.2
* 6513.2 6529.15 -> 10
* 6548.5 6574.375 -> 15.2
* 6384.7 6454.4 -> 23.1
